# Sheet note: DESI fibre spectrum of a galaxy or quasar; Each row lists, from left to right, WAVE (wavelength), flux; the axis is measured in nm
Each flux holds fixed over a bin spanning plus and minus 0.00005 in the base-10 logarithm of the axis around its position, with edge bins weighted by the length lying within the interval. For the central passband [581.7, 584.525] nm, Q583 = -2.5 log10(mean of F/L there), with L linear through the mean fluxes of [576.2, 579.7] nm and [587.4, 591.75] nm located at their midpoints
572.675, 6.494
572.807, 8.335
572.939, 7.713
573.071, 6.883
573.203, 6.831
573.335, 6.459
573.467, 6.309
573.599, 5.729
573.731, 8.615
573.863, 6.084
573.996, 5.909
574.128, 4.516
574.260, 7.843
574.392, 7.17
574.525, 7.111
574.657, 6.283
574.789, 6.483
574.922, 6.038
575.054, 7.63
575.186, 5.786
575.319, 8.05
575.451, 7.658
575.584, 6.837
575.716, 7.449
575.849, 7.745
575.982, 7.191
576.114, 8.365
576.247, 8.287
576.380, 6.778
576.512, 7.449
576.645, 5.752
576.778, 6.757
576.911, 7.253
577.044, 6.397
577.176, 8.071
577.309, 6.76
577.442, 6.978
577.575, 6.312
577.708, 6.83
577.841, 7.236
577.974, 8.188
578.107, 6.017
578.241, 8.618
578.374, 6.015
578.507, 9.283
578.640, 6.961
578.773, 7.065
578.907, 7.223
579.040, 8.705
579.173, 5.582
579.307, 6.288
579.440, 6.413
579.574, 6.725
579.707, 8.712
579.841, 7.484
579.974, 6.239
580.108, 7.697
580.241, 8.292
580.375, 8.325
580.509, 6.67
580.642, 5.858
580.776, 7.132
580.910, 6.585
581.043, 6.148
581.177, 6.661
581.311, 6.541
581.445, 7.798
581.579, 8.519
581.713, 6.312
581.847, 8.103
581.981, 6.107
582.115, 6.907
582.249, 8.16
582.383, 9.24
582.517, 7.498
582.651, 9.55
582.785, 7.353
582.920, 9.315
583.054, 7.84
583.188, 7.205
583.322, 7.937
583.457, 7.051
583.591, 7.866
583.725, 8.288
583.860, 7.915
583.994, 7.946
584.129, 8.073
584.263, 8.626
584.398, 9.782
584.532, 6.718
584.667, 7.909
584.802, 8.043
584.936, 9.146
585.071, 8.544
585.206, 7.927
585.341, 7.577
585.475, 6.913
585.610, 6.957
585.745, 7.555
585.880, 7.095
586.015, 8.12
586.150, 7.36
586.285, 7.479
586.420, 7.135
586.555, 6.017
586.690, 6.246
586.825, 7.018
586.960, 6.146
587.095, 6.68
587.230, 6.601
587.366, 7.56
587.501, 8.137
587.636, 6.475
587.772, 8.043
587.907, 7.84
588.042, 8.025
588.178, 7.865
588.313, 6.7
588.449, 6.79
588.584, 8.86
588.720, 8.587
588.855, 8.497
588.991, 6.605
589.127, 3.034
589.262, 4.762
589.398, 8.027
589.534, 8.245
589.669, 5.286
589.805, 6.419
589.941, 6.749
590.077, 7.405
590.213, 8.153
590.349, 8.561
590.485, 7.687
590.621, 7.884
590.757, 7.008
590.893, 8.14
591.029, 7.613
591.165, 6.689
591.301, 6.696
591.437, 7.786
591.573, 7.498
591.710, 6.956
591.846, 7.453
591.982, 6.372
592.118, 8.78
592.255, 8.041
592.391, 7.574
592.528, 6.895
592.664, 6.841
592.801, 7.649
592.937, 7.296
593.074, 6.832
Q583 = -0.11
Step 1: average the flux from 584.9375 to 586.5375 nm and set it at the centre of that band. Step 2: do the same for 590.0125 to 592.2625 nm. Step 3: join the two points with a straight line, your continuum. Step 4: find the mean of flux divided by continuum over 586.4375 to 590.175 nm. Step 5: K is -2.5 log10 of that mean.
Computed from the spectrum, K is 0.08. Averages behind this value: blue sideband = 7.53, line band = 7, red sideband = 7.56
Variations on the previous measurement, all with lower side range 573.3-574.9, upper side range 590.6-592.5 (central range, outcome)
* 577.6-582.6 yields -0.06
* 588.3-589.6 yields 0.04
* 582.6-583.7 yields -0.15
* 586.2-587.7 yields 0.05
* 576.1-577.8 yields -0.06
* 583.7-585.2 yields -0.17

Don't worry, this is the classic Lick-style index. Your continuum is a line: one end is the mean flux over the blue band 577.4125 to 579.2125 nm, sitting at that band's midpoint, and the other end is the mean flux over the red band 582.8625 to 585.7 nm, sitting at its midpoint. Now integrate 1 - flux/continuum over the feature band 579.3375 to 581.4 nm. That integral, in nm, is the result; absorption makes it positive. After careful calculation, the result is 0.13 nm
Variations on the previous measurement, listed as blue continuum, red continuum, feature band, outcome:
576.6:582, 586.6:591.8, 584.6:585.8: -0.12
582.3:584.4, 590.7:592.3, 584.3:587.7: 0.22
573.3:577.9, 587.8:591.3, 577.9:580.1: -0.07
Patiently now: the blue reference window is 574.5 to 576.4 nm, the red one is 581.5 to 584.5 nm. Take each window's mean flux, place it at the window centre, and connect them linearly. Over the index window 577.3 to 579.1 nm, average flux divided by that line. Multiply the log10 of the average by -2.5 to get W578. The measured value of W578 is 0.02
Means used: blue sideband 7.19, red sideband 7.97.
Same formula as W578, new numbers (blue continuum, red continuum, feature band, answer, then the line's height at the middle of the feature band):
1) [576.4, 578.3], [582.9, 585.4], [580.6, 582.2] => 0.11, 7.65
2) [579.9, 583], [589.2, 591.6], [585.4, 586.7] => 0.03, 7.35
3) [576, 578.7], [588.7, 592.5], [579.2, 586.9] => -0.04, 7.22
